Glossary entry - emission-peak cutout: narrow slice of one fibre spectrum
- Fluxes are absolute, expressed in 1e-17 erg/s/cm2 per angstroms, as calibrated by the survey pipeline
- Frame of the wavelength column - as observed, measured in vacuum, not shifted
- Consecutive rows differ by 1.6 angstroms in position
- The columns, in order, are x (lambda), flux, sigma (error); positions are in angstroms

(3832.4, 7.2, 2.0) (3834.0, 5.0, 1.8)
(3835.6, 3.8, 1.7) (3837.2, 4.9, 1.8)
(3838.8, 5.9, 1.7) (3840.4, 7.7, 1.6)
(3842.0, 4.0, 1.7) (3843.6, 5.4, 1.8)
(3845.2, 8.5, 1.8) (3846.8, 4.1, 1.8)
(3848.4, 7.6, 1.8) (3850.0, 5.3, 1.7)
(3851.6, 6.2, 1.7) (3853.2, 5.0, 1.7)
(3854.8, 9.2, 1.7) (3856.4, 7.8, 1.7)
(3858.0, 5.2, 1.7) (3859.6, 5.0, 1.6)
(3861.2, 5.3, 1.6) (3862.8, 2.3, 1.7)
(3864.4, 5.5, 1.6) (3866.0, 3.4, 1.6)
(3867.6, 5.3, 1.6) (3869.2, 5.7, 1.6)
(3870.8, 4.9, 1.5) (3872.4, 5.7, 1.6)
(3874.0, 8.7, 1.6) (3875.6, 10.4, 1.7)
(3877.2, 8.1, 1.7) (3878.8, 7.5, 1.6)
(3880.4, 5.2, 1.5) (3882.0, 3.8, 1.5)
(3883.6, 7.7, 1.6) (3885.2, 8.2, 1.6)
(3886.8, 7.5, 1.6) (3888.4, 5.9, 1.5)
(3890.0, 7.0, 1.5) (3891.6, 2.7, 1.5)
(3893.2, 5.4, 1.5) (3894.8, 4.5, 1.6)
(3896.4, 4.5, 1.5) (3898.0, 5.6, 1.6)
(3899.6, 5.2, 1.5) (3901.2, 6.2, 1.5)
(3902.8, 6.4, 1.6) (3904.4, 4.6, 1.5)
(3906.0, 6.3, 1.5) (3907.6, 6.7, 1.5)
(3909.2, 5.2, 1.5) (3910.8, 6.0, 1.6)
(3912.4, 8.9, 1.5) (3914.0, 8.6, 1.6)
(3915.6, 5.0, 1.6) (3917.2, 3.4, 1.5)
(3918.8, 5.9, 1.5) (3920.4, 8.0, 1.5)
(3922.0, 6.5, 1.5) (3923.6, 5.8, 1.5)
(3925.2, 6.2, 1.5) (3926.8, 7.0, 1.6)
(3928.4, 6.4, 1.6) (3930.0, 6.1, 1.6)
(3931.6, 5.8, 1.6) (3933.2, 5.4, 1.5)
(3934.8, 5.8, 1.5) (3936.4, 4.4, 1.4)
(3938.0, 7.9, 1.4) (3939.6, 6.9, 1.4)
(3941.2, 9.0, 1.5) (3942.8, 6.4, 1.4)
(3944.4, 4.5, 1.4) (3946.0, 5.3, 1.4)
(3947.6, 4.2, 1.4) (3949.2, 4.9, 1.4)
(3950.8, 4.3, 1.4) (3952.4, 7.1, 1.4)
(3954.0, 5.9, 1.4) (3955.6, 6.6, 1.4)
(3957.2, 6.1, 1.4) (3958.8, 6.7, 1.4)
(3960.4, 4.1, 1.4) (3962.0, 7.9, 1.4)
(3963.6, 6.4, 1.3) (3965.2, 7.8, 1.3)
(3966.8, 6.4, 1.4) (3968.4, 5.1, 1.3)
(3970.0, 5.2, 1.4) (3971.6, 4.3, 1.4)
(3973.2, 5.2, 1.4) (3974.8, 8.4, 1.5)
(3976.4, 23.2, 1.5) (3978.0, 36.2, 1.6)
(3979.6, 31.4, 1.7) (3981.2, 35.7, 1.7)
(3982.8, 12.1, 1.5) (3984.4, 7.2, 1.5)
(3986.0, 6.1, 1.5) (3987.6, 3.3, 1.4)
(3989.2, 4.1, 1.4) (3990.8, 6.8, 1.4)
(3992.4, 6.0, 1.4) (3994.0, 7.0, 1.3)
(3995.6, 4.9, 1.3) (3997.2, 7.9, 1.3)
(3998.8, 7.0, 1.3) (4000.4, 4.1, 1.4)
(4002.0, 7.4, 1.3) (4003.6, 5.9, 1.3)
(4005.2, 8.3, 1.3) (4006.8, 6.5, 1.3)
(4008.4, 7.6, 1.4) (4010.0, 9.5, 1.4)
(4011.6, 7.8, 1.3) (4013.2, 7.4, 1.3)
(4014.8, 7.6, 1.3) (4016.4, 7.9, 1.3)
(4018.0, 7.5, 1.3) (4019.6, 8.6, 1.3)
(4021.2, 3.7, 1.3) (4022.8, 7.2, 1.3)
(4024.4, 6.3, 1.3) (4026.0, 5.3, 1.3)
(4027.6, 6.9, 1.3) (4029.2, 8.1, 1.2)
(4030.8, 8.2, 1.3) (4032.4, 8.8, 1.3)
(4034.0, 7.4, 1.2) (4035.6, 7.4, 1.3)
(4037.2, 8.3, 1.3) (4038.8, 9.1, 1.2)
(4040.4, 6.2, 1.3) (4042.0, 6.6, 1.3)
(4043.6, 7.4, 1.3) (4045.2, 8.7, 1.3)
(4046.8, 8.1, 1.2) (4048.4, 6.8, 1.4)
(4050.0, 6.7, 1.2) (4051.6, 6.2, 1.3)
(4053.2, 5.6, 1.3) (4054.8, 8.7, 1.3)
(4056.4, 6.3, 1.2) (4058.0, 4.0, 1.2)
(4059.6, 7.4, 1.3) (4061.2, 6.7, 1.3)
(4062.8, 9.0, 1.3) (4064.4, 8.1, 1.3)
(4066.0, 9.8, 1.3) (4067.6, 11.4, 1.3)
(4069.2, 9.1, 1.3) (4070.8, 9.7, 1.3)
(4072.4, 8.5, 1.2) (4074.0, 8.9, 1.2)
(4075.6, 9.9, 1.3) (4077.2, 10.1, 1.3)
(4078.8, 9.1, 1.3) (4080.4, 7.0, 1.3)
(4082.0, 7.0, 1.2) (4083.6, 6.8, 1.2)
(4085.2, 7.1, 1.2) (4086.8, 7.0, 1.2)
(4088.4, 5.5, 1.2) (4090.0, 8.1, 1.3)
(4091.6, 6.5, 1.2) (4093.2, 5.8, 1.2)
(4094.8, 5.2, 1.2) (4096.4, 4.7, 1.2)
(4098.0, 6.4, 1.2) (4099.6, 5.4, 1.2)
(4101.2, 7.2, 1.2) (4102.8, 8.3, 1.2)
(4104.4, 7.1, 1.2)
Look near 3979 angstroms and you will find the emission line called [O II]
